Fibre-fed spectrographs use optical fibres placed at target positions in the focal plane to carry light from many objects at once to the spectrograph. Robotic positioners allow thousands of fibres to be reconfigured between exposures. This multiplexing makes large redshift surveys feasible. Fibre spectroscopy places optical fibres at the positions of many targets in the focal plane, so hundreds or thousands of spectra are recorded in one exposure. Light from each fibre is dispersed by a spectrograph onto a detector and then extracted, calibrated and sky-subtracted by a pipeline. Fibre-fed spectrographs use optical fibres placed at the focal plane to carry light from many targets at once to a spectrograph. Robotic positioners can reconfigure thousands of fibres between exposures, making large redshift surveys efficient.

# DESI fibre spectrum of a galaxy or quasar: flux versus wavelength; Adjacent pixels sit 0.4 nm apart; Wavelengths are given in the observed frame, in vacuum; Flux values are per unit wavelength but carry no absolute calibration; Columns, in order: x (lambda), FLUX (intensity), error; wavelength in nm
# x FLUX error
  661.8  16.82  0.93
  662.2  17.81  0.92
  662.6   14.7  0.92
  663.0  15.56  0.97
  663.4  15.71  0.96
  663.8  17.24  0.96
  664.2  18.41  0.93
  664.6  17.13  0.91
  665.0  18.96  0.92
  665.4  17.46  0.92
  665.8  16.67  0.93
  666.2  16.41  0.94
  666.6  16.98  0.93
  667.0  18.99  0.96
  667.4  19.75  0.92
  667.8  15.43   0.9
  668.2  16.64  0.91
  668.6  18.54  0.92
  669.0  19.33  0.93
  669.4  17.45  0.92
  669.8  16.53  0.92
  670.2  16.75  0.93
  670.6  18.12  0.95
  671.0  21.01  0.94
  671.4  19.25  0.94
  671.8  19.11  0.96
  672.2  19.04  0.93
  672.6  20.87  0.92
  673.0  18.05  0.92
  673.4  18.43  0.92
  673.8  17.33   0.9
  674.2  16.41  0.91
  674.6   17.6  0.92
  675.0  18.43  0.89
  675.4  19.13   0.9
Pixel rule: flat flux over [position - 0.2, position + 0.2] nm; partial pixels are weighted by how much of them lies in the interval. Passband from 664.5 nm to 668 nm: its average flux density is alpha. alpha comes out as 17.5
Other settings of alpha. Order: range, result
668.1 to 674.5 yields 18.3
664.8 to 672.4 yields 18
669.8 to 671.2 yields 18.3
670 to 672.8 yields 19.2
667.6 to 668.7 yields 16.7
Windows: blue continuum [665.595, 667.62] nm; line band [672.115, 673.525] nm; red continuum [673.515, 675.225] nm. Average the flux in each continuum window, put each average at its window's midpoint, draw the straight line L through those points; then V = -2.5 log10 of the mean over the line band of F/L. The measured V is -0.09 mag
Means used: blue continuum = 17.7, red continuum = 17.5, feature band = 19.1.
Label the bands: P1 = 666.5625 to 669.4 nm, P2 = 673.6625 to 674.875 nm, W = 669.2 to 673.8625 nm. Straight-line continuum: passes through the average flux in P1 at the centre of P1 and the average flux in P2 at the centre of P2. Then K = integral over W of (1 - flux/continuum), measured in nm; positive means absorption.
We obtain -0.269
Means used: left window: 18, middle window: 18.5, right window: 17.2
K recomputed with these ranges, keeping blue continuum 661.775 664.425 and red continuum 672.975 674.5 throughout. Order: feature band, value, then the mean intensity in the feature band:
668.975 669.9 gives -0.03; 17.6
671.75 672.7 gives -0.12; 19.6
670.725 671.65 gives -0.14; 19.9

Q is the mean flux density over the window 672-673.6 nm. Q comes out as 19.1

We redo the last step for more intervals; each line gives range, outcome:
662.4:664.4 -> 16.3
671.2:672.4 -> 19.1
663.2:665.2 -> 17.5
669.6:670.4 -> 16.6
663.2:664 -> 16.5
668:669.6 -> 18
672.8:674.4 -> 17.6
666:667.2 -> 17.5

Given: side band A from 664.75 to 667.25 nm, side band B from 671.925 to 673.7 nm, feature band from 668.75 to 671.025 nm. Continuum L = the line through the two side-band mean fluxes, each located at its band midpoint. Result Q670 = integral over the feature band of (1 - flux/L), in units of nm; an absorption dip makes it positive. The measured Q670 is 0.05 nm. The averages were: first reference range 17.6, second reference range 19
